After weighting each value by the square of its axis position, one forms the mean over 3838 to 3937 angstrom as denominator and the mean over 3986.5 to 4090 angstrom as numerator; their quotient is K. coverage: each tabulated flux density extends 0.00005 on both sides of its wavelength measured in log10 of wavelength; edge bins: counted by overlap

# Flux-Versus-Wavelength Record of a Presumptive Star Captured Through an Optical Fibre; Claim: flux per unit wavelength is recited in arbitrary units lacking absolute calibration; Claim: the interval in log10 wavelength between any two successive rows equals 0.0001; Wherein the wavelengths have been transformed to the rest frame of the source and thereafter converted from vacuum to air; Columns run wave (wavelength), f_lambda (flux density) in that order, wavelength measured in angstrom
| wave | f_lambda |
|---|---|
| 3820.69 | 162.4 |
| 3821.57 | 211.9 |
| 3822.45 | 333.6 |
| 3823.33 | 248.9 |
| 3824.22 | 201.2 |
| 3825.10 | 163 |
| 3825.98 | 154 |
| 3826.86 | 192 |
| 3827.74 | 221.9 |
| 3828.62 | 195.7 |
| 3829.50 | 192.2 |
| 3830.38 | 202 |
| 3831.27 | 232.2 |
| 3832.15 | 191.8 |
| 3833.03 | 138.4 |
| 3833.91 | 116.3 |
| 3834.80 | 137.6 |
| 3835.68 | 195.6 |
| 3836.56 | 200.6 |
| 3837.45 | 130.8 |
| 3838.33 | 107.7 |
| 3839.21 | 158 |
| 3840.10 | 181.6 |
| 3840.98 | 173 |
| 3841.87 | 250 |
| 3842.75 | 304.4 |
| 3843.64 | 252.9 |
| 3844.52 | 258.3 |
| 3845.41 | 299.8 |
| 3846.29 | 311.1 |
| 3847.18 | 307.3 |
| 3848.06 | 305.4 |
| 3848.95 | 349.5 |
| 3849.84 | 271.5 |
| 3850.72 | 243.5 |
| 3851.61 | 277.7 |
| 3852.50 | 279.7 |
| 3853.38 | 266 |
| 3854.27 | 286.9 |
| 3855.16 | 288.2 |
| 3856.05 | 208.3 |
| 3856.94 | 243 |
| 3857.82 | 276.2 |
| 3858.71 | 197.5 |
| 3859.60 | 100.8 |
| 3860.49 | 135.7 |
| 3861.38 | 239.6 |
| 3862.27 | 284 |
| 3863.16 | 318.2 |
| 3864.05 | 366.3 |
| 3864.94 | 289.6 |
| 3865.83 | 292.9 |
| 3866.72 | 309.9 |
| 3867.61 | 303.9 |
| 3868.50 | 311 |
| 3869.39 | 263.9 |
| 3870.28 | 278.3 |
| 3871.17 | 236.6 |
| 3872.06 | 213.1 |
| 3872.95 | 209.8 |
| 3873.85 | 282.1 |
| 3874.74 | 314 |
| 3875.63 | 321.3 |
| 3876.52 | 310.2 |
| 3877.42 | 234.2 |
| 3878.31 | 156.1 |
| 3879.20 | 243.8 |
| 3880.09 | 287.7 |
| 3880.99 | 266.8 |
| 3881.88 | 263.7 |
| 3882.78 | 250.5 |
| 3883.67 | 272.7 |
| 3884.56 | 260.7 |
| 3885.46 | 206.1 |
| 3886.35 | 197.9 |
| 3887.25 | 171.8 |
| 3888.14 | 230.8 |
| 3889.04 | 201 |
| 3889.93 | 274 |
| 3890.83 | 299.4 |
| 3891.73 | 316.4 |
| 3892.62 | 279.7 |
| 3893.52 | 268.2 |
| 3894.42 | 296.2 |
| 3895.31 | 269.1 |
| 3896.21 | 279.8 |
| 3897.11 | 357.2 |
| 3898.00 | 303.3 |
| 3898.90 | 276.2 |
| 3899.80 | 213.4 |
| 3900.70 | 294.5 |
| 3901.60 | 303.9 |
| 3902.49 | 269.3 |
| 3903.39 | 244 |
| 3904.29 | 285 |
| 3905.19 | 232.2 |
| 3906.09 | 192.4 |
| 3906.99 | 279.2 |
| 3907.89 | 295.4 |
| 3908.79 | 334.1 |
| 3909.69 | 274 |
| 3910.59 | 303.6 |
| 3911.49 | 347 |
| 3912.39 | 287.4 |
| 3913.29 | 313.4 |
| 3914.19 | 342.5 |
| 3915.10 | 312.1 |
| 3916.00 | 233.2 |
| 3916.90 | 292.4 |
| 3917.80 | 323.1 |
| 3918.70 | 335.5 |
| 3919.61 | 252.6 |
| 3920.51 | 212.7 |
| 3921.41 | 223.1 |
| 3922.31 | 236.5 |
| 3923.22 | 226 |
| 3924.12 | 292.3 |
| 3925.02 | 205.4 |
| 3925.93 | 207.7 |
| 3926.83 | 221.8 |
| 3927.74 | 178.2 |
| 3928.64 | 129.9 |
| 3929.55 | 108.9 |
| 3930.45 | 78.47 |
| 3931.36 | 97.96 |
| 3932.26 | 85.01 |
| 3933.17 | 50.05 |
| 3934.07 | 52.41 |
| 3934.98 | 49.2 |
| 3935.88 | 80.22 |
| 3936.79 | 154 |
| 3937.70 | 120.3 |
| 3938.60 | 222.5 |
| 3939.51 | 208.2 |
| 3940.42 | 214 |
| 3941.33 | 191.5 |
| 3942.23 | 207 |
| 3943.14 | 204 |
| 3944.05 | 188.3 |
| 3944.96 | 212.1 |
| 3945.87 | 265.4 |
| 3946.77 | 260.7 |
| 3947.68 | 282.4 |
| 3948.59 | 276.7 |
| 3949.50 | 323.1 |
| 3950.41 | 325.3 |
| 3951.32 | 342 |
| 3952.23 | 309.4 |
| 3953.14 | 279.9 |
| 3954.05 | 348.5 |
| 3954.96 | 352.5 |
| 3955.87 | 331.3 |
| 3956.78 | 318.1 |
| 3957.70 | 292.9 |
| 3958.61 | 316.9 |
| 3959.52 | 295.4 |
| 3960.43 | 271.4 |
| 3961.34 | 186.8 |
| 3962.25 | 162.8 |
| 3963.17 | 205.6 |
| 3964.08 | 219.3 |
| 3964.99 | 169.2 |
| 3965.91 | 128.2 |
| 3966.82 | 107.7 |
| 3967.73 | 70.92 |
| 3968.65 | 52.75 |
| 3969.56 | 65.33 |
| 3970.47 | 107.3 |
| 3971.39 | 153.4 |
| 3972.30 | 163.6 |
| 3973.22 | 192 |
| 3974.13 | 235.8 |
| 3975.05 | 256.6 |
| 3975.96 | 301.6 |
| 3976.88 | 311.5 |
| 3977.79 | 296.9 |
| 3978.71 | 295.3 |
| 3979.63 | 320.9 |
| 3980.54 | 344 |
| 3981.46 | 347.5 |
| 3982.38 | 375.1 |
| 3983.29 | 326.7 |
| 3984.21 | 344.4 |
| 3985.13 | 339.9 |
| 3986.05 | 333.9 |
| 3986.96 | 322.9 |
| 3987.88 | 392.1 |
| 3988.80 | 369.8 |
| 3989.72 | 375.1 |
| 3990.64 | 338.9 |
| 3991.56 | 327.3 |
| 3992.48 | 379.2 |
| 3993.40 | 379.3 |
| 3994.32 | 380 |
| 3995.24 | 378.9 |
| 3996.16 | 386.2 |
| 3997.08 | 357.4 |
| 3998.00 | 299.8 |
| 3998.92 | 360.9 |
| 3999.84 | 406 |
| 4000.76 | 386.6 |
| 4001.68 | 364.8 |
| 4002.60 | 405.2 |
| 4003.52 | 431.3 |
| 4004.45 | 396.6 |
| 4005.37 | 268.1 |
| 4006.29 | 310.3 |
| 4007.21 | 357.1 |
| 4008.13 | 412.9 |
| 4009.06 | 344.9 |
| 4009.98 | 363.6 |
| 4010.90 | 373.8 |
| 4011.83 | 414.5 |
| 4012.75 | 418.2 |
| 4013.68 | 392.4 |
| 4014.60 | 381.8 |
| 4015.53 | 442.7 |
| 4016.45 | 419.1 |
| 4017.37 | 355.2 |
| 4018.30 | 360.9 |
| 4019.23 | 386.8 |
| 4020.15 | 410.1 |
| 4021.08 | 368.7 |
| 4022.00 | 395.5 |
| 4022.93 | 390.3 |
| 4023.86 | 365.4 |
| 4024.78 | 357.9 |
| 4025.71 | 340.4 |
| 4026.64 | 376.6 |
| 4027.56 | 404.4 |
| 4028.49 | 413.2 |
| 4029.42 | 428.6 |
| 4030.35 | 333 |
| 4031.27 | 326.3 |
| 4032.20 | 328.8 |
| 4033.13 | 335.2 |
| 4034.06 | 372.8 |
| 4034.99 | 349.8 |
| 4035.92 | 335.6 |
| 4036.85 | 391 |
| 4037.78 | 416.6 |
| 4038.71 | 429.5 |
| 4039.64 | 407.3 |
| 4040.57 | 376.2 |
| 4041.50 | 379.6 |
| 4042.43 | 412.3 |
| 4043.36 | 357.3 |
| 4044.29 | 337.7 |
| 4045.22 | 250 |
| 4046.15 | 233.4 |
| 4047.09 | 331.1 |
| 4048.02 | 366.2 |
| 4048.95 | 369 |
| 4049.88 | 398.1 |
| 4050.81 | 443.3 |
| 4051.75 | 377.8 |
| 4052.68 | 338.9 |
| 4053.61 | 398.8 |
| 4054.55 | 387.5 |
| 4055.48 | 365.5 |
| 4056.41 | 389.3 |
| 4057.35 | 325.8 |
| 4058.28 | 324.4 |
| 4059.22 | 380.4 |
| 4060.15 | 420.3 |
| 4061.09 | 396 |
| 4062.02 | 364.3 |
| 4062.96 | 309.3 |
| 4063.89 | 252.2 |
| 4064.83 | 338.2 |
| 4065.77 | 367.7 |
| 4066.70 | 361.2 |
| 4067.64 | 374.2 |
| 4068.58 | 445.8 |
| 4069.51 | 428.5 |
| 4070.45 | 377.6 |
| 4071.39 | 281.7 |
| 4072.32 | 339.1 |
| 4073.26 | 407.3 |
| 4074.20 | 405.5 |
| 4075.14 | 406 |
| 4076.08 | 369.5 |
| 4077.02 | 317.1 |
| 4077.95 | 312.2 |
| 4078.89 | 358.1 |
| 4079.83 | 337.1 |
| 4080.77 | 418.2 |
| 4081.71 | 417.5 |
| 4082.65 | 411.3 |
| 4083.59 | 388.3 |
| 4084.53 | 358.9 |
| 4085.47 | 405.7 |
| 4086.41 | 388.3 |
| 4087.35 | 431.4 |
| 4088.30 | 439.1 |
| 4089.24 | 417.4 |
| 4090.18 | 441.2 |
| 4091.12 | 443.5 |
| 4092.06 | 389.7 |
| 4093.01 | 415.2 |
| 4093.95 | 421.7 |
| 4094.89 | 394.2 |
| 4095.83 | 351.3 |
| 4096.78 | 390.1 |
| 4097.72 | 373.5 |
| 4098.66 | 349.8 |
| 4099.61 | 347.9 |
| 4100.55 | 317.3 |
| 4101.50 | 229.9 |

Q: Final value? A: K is 1.6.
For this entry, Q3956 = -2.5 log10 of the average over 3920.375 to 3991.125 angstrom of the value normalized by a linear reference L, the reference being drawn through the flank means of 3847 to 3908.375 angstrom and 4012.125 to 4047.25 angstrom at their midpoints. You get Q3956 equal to 0.356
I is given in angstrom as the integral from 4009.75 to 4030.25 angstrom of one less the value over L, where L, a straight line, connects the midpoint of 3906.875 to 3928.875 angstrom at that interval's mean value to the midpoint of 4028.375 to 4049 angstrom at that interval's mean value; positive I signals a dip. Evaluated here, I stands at -2.6 angstrom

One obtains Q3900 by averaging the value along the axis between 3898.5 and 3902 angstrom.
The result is 271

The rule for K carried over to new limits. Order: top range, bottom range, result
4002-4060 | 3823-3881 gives 1.70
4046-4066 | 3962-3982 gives 1.82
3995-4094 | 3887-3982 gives 1.67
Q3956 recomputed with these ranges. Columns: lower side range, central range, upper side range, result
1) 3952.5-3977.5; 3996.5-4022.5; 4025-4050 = -0.227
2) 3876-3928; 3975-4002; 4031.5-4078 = -0.087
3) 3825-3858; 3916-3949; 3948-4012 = 0.381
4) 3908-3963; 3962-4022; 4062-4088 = -0.079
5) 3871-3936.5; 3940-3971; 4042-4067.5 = 0.203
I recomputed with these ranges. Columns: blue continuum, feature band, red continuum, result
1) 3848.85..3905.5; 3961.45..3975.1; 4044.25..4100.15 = 7.12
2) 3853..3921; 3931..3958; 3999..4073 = 7.68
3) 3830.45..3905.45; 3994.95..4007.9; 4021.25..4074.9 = -1.10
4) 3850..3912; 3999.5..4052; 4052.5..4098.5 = -3.60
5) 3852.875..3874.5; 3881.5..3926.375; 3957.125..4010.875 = 0.41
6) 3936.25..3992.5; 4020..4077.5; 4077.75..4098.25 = -2.60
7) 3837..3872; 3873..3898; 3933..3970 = -2.23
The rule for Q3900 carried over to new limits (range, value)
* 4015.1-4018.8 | 394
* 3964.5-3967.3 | 136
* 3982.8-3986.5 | 337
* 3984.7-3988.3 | 347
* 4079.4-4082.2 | 392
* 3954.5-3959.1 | 322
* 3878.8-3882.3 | 266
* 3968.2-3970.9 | 75.1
